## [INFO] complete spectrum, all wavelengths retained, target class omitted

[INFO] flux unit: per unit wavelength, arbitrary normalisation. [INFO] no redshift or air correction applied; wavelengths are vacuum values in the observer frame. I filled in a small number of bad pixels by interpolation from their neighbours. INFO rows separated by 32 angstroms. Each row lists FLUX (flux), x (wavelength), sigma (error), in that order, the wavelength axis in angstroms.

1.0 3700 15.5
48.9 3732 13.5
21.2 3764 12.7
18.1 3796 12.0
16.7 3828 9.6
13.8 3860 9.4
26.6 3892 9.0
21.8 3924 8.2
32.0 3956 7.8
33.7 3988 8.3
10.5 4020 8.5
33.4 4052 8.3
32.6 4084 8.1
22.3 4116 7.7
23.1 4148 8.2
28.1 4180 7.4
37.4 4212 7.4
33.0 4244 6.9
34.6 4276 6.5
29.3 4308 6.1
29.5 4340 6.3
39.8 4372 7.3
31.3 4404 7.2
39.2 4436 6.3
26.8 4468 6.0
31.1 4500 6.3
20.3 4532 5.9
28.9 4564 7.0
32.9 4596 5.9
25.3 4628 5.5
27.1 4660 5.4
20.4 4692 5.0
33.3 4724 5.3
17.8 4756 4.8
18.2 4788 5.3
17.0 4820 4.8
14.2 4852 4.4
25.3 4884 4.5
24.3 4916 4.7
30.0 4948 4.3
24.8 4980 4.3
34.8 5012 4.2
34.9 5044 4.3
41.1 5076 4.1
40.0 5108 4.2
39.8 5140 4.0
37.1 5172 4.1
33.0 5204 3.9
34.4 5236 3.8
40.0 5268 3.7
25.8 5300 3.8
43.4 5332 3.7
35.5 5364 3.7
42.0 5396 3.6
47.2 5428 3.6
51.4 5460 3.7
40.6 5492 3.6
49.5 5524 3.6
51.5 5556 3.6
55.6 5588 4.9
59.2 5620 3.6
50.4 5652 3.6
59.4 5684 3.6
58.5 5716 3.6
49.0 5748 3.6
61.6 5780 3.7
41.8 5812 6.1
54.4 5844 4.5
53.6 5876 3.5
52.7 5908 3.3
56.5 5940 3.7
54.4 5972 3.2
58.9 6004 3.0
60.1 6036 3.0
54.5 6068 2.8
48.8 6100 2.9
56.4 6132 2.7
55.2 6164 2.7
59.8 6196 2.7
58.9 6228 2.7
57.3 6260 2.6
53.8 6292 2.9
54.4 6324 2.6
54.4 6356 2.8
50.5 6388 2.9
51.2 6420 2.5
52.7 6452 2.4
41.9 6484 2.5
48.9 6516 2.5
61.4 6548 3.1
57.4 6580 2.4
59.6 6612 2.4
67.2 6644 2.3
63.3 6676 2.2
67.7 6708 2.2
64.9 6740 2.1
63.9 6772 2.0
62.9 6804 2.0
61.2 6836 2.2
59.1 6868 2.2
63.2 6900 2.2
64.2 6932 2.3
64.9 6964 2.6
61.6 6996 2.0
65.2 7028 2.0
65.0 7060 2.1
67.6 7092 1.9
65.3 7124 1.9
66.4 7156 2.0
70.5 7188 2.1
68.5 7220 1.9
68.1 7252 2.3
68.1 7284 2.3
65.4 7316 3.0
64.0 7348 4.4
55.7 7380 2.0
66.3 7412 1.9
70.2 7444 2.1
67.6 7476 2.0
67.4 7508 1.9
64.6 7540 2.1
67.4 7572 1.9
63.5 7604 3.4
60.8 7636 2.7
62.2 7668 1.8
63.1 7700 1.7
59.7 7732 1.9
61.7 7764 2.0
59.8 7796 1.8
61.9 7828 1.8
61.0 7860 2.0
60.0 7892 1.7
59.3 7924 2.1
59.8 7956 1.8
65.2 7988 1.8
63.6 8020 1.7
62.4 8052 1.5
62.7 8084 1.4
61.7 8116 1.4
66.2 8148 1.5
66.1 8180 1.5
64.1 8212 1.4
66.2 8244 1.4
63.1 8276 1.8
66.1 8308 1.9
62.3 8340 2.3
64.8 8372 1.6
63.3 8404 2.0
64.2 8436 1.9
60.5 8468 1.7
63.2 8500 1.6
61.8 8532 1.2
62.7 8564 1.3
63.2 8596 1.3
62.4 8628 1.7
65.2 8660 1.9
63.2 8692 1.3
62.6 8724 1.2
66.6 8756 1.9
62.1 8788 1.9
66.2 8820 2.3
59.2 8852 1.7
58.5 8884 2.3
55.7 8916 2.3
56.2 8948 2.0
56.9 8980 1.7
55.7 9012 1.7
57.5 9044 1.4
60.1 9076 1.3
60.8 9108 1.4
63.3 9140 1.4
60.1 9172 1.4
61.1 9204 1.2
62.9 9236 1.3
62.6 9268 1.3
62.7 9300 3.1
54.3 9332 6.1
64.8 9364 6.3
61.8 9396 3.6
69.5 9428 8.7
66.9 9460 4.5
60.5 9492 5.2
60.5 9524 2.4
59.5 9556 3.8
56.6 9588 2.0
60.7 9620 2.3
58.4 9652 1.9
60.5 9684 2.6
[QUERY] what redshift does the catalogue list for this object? 0.252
